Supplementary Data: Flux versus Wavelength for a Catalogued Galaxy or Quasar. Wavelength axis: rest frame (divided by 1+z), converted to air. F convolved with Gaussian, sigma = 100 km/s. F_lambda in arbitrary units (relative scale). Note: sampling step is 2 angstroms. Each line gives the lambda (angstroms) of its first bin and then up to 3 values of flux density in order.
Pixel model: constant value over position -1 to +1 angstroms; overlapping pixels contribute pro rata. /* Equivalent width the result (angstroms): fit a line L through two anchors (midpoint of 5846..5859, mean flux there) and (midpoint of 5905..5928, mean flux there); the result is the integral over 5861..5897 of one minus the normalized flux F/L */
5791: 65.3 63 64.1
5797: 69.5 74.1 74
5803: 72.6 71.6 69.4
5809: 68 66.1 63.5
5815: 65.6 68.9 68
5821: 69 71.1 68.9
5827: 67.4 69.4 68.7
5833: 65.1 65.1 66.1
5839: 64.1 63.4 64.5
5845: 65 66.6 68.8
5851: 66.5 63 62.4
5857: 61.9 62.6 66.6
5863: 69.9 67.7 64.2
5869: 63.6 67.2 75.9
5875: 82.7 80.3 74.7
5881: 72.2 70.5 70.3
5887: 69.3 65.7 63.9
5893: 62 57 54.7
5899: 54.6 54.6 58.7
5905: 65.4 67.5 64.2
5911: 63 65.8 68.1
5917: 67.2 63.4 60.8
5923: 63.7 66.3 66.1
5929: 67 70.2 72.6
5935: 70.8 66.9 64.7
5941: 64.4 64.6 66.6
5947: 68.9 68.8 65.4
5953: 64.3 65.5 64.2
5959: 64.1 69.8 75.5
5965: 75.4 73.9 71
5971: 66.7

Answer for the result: -2.16 angstroms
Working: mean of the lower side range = 64.7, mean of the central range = 68.8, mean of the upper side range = 65.1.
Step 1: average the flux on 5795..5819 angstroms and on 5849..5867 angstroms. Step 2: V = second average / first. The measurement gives 0.9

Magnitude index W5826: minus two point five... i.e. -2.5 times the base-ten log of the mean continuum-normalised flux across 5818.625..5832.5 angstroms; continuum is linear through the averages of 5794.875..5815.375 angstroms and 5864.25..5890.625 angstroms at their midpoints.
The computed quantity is 0.01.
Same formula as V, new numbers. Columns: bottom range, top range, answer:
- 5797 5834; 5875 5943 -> 0.96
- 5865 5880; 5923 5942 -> 0.93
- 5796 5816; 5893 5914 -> 0.87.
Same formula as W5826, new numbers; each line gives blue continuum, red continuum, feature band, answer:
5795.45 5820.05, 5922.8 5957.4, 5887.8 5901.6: 0.145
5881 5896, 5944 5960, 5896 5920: 0.063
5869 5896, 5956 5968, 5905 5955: 0.063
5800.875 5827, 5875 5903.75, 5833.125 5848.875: 0.039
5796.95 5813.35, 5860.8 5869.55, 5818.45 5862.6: 0.031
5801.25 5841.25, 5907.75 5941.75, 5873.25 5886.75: -0.122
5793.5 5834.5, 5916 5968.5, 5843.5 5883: -0.006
